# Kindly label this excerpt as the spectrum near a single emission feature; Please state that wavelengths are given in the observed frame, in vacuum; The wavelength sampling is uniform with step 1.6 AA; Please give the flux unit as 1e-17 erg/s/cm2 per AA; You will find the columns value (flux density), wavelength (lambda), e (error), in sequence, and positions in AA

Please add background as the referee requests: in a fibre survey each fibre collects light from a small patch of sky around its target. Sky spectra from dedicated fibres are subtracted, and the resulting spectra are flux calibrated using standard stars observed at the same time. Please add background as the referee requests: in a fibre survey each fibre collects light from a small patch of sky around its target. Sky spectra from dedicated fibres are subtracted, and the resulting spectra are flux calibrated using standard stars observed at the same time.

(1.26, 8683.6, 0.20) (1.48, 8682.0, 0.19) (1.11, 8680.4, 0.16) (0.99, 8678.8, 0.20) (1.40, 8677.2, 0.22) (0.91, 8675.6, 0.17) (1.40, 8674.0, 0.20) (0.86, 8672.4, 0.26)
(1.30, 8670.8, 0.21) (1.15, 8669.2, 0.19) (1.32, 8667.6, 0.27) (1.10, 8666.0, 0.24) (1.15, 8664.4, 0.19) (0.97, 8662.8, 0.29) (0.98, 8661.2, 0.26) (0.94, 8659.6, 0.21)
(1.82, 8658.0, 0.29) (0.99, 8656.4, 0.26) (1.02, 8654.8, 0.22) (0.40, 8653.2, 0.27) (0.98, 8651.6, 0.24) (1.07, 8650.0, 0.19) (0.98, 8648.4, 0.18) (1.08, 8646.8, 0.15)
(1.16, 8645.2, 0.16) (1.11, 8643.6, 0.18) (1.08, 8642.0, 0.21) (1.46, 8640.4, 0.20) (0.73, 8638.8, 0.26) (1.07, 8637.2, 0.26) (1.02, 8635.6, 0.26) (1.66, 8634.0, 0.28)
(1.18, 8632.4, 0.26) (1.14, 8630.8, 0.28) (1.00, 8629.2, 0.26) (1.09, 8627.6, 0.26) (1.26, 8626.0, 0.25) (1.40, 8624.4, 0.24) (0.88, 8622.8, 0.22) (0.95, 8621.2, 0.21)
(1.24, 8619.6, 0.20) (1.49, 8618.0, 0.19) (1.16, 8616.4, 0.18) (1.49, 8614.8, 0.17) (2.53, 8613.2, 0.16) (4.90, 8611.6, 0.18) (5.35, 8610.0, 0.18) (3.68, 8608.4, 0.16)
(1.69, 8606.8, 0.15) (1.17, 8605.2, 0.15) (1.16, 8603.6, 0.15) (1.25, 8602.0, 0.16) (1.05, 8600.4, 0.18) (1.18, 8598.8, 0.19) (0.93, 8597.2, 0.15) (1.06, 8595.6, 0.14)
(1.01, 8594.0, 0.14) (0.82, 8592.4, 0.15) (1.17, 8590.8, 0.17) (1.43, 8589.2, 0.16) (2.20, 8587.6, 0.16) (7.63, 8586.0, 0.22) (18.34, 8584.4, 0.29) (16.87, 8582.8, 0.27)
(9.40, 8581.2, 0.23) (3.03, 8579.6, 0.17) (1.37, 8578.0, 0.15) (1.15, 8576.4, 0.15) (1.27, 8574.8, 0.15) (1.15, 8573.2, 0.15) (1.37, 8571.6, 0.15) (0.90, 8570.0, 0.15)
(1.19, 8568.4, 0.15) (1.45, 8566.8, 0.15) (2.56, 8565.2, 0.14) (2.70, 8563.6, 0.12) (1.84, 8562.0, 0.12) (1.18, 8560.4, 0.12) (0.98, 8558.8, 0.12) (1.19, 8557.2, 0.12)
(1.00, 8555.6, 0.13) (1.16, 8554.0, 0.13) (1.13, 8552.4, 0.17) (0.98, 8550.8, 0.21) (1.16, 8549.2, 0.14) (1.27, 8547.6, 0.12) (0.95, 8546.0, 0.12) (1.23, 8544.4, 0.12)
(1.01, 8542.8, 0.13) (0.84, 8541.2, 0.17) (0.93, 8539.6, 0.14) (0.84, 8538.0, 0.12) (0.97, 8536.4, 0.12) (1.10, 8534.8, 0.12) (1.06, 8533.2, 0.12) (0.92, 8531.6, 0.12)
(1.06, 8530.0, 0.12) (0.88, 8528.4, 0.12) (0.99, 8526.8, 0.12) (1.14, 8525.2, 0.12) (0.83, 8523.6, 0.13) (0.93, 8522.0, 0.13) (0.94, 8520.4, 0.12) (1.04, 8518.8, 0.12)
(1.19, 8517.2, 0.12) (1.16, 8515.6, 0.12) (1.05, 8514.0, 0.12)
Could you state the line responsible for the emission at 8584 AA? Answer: H-alpha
